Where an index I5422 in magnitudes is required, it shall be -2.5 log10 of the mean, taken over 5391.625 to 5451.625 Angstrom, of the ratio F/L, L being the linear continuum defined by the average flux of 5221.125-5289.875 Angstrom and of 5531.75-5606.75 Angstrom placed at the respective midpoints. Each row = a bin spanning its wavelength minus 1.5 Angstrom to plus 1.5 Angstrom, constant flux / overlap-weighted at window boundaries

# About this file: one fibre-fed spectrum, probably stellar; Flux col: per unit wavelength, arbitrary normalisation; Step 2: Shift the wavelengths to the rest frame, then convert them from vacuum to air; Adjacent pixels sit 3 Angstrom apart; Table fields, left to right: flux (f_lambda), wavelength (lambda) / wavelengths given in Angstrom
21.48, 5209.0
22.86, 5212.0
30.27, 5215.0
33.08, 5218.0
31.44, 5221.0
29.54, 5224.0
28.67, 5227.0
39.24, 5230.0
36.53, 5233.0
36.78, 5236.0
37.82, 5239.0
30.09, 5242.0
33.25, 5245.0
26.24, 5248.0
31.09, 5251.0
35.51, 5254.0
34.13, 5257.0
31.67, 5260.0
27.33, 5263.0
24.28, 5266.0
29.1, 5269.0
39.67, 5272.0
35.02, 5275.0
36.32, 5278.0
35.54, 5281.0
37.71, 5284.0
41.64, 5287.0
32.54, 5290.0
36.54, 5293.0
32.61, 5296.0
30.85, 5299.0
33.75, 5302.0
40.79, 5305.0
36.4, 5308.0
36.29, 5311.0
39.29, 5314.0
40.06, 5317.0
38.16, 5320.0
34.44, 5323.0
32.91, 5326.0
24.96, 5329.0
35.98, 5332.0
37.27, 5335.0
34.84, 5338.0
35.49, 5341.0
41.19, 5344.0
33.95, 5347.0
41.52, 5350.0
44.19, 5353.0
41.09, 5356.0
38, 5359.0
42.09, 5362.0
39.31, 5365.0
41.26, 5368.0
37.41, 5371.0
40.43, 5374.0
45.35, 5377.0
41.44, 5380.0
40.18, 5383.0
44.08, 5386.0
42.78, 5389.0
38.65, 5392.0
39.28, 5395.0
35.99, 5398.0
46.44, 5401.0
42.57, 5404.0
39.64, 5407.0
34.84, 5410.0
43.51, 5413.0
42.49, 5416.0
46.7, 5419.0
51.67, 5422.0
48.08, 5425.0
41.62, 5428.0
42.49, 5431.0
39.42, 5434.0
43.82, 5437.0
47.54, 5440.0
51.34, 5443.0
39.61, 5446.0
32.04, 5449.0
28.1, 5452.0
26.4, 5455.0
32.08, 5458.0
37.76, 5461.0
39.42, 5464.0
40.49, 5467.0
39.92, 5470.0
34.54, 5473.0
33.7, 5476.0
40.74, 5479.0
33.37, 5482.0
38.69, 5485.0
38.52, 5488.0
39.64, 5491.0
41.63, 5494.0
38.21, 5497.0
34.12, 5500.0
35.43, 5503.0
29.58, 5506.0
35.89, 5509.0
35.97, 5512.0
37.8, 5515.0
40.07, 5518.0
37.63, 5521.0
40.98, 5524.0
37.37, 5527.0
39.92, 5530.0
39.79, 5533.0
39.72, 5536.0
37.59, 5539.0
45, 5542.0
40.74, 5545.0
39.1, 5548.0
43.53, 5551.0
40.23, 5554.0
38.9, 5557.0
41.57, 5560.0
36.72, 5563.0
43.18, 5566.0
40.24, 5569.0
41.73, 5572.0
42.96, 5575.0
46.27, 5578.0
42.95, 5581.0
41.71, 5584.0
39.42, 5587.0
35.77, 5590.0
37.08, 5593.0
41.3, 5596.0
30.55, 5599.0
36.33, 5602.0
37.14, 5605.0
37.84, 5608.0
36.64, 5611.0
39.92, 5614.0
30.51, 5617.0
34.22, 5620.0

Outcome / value -0.145 mag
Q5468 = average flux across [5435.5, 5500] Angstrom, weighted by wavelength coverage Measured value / 37.9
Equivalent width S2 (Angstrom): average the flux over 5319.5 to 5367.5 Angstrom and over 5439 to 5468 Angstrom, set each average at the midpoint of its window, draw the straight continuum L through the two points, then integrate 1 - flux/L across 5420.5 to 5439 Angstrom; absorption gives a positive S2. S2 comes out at -3.6 Angstrom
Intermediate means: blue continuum 37.3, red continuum 37.3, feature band 44.6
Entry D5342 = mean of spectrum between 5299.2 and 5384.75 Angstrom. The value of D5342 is 38.1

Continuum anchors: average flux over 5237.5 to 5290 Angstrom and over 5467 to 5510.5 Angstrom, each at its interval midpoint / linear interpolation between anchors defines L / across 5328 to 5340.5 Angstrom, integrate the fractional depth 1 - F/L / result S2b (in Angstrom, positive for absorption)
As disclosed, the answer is 0.2 Angstrom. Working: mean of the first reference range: 33.3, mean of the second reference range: 36.8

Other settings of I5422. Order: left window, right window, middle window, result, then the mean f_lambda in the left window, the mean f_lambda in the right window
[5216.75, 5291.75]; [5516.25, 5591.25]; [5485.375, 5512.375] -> 0.07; 33.4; 40.5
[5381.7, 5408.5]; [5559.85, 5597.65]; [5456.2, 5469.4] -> 0.10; 41.1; 40.8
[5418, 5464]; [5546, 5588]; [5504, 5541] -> 0.09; 40.5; 41.3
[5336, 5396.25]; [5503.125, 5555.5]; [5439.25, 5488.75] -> 0.06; 40.1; 38.8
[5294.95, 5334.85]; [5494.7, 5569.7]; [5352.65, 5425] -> -0.15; 35.2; 38.8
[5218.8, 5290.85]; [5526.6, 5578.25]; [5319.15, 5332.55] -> 0.07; 33.4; 40.7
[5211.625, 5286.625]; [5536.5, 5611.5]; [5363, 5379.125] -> -0.15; 32.8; 39.8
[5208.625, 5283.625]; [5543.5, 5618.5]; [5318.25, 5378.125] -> -0.11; 32.1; 39.3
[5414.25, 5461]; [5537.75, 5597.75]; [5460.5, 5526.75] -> 0.09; 40.8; 40.8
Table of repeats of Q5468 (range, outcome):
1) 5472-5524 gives 36.9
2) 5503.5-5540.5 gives 37.6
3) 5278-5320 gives 36.5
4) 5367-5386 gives 41.2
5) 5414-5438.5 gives 44.5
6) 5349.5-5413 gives 40.8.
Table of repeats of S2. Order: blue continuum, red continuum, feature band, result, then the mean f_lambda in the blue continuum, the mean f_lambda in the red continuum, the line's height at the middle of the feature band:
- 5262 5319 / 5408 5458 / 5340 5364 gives -1.4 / 35.1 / 40.9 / 37.6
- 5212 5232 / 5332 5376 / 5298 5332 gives 1.3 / 31.5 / 39.1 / 36.8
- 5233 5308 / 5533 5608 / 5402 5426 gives -4.5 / 33.9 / 39.9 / 36.8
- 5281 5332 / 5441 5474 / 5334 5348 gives -0.3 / 35.6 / 36.7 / 35.8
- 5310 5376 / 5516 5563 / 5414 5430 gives -3.0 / 37.8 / 40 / 38.7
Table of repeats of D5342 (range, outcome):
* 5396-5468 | 40.6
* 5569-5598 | 40.8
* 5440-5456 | 36.9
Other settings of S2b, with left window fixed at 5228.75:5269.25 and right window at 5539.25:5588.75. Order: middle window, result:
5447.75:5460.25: 2.7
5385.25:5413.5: -3.0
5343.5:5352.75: -1.1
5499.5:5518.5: 2.1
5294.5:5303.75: 0.3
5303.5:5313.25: -1.1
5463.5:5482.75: 0.6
